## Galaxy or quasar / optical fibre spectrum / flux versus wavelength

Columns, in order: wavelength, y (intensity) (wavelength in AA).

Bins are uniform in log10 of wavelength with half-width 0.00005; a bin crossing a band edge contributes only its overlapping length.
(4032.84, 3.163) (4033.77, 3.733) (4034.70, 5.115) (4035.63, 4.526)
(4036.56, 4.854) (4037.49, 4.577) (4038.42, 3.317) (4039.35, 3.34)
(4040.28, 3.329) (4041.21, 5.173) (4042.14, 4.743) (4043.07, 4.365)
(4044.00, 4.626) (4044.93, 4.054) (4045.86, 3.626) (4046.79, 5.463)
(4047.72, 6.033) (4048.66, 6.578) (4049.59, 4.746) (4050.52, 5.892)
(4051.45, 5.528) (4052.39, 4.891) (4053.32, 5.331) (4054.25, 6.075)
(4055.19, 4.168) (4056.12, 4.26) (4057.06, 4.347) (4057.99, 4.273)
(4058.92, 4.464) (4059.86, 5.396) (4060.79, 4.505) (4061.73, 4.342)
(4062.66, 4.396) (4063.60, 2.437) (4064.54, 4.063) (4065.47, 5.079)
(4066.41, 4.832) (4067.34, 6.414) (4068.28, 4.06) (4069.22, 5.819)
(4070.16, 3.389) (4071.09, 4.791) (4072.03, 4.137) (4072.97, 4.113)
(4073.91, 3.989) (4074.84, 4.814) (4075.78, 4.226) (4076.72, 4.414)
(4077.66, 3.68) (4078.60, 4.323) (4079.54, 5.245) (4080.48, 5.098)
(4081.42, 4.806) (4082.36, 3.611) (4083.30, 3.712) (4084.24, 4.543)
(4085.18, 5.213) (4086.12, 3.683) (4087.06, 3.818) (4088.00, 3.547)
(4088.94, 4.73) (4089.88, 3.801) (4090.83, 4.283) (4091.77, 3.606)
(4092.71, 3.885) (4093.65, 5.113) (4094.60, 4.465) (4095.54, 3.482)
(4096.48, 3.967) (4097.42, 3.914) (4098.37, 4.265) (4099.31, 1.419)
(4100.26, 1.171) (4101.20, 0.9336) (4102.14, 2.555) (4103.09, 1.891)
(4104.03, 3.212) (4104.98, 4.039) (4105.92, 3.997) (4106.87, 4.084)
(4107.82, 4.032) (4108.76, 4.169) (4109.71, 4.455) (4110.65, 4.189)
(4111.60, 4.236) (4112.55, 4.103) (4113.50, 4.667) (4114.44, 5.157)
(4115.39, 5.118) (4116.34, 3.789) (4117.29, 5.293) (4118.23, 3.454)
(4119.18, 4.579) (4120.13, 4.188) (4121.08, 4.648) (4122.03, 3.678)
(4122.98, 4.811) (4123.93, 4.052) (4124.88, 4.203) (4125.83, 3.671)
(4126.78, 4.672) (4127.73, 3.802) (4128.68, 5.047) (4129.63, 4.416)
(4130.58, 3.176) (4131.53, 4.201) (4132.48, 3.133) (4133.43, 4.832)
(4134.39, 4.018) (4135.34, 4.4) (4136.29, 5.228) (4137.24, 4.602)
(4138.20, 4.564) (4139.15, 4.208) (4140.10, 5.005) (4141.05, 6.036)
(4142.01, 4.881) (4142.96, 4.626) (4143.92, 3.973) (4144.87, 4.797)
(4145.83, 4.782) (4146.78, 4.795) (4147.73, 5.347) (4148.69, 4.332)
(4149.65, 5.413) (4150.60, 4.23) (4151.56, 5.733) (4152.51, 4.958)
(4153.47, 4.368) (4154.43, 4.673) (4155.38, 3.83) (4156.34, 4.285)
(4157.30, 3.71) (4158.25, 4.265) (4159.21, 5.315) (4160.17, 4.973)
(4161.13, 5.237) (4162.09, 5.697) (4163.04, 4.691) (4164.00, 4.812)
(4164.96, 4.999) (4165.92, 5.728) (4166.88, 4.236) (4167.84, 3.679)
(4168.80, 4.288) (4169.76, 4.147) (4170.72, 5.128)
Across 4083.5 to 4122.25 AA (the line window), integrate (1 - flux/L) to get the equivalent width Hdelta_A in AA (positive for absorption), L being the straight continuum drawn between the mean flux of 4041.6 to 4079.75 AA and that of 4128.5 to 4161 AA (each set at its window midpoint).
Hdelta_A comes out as 6.3 AA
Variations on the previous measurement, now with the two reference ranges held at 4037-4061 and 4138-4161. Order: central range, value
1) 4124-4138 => 1.43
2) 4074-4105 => 6.11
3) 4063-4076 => 0.80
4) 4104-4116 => 1.09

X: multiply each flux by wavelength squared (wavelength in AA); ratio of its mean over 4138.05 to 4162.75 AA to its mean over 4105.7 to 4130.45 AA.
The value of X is 1.12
